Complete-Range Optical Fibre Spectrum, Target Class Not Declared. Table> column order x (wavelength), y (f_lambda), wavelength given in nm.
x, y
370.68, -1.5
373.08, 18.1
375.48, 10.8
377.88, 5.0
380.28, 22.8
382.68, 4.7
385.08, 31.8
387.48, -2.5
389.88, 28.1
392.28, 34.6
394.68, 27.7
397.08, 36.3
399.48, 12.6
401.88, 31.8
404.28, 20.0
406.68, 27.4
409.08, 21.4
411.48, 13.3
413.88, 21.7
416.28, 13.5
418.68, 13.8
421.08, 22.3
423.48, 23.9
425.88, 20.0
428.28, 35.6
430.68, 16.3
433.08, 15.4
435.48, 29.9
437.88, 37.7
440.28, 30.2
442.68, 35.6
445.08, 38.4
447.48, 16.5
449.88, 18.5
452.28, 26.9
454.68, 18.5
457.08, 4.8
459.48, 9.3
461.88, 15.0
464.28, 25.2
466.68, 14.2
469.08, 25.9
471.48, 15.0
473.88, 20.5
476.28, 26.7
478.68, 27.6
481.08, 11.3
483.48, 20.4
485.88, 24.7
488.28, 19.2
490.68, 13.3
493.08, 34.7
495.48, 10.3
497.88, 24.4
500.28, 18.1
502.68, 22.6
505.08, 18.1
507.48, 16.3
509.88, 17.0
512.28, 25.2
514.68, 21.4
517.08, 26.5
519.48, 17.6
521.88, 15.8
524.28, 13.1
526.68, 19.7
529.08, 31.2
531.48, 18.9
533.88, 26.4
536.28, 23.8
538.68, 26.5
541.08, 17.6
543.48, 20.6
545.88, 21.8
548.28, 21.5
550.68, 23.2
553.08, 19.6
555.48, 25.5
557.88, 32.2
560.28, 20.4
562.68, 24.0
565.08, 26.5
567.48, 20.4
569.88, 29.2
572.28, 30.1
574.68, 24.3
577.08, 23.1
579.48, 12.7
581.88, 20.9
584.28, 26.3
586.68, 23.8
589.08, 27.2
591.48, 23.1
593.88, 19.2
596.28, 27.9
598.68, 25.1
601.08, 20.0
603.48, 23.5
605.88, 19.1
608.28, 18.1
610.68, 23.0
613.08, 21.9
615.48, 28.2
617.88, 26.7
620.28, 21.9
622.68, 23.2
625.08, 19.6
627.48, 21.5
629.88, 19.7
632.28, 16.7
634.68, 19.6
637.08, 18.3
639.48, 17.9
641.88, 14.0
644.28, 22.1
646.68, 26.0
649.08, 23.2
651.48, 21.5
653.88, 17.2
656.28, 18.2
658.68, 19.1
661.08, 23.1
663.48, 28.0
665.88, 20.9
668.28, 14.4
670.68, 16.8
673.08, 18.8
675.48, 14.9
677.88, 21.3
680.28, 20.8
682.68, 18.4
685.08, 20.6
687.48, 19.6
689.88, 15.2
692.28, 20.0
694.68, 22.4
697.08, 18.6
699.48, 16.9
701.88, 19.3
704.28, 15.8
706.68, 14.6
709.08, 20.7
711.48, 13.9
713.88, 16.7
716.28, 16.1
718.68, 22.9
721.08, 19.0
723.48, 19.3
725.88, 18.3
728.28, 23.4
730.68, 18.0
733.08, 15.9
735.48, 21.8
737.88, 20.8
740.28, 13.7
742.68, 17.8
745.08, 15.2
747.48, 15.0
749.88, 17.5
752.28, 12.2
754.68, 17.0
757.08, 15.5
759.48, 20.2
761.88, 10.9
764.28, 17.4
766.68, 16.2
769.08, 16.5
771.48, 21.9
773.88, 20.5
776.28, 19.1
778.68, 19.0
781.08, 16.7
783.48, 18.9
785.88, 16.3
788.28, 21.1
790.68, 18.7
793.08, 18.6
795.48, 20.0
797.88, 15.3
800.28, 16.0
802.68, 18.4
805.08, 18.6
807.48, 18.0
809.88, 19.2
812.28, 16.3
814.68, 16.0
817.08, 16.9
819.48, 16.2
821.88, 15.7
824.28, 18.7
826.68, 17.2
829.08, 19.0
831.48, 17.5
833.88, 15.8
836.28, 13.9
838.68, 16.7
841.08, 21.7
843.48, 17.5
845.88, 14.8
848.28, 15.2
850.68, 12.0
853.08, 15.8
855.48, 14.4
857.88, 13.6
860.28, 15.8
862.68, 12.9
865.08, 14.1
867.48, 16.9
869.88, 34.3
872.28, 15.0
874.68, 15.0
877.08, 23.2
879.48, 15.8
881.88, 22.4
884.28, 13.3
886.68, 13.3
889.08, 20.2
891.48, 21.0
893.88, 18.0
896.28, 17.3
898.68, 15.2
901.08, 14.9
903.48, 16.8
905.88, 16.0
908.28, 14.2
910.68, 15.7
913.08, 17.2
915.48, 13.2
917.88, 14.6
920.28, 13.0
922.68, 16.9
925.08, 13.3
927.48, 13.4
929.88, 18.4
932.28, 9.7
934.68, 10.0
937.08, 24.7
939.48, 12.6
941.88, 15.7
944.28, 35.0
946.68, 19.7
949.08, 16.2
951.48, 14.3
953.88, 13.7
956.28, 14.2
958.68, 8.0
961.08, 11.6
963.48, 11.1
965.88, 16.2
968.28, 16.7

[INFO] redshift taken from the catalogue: 0.324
